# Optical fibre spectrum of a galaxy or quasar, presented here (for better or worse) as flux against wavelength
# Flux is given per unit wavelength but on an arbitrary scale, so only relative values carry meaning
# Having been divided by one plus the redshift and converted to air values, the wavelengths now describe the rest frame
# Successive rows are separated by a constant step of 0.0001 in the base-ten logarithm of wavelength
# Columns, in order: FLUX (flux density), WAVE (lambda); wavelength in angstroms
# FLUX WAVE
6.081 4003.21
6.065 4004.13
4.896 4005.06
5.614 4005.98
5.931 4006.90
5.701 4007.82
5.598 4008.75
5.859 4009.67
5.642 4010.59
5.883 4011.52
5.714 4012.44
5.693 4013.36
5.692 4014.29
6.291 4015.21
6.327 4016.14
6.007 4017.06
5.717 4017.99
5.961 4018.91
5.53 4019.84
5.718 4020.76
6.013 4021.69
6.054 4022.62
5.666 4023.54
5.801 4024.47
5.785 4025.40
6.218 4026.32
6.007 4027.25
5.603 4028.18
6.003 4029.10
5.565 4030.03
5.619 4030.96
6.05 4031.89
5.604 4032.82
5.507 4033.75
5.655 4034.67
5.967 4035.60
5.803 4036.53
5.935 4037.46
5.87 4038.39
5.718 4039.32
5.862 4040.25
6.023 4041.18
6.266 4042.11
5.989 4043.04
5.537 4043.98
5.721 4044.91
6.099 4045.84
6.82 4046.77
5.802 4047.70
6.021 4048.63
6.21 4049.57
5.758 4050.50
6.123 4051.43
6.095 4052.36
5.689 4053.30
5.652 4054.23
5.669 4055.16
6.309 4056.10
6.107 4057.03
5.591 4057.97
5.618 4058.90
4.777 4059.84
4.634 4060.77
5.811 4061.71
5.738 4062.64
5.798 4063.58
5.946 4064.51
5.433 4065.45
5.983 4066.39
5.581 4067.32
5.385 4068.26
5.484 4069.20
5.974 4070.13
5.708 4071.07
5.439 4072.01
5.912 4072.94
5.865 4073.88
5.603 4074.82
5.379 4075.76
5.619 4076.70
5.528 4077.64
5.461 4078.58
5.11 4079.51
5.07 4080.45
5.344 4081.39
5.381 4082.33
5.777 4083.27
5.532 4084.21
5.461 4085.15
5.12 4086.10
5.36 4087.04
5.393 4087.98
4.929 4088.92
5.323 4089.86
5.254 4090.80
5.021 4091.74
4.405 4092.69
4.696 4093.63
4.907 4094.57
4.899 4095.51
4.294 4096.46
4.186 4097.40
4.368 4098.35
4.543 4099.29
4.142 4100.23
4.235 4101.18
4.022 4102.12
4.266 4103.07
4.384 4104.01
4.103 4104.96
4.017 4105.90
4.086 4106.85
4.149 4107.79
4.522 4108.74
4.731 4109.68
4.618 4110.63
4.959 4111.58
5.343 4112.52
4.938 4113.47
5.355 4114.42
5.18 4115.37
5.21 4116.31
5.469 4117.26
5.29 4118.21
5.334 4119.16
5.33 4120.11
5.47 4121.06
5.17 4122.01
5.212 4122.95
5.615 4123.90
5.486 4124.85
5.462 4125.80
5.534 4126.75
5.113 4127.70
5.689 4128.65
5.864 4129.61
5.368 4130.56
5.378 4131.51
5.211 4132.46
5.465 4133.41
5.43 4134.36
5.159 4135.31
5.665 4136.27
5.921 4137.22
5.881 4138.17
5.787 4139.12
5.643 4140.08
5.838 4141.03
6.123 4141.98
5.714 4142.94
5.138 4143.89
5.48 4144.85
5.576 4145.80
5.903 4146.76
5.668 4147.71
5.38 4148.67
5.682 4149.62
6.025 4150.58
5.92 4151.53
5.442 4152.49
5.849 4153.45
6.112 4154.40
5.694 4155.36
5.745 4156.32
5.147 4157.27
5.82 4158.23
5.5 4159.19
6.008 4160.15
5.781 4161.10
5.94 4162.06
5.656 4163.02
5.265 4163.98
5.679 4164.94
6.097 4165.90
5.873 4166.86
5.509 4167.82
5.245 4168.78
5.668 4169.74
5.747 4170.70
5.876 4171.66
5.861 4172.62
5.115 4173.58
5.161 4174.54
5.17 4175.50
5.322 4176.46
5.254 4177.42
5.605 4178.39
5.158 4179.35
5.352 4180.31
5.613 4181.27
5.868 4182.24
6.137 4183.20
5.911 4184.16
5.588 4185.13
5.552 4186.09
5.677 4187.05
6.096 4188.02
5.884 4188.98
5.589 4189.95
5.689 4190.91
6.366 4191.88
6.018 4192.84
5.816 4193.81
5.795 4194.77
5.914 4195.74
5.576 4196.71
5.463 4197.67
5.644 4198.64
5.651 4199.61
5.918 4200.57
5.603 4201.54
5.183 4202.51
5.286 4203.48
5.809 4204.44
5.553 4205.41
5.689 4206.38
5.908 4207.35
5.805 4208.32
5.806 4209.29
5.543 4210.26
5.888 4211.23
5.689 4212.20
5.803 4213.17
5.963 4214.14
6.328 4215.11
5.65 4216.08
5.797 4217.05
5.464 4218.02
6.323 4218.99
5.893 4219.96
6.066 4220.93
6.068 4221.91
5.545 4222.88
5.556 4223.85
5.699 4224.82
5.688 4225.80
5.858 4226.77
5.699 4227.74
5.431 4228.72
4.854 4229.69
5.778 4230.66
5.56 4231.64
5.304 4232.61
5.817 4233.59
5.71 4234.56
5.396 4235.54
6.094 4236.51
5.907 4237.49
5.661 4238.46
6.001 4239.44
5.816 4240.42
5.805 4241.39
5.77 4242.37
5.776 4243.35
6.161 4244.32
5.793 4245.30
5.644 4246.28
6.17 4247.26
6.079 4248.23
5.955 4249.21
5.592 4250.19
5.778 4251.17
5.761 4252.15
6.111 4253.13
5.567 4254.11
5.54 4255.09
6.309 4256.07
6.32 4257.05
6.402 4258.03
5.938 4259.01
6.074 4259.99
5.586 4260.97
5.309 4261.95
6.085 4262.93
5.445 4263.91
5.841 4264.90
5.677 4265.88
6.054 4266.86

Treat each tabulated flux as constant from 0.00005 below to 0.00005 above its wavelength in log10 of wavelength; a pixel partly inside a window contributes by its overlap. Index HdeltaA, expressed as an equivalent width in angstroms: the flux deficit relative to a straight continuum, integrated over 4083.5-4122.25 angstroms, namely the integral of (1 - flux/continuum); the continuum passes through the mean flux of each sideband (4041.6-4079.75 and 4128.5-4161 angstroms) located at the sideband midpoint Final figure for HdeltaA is 5.9 angstroms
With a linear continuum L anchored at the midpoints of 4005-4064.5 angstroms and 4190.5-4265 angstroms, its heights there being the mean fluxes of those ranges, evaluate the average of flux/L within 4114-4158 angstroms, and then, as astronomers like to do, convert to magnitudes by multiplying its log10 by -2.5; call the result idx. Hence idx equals 0.05 mag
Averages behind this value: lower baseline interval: 5.82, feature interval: 5.55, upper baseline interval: 5.78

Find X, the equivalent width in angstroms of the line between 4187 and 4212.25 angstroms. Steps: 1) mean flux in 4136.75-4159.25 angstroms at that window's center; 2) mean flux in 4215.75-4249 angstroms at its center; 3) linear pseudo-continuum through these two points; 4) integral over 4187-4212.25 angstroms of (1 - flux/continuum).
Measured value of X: 0.0 angstroms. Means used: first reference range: 5.71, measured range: 5.74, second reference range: 5.76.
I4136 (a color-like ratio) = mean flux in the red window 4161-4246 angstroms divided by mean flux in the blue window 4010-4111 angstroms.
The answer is 1.04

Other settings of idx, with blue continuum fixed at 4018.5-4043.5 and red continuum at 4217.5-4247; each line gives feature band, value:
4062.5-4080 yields 0.04 mag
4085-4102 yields 0.21 mag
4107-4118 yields 0.18 mag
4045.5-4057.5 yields -0.04 mag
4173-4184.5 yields 0.06 mag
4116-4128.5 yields 0.08 mag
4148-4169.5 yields 0.02 mag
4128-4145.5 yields 0.04 mag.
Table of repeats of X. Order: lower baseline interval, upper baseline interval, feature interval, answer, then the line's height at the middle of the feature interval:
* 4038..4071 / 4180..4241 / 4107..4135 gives 2.7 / 5.78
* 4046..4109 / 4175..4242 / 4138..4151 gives -0.5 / 5.49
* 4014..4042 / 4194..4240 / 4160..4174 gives 0.2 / 5.75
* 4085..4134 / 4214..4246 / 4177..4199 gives -1.0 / 5.48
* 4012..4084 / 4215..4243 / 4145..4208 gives 0.8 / 5.74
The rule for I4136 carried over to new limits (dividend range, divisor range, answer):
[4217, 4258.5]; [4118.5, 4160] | 1.04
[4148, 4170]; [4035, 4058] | 0.96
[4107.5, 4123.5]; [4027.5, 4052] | 0.86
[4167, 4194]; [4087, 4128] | 1.16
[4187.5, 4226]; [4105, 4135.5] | 1.12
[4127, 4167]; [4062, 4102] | 1.08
